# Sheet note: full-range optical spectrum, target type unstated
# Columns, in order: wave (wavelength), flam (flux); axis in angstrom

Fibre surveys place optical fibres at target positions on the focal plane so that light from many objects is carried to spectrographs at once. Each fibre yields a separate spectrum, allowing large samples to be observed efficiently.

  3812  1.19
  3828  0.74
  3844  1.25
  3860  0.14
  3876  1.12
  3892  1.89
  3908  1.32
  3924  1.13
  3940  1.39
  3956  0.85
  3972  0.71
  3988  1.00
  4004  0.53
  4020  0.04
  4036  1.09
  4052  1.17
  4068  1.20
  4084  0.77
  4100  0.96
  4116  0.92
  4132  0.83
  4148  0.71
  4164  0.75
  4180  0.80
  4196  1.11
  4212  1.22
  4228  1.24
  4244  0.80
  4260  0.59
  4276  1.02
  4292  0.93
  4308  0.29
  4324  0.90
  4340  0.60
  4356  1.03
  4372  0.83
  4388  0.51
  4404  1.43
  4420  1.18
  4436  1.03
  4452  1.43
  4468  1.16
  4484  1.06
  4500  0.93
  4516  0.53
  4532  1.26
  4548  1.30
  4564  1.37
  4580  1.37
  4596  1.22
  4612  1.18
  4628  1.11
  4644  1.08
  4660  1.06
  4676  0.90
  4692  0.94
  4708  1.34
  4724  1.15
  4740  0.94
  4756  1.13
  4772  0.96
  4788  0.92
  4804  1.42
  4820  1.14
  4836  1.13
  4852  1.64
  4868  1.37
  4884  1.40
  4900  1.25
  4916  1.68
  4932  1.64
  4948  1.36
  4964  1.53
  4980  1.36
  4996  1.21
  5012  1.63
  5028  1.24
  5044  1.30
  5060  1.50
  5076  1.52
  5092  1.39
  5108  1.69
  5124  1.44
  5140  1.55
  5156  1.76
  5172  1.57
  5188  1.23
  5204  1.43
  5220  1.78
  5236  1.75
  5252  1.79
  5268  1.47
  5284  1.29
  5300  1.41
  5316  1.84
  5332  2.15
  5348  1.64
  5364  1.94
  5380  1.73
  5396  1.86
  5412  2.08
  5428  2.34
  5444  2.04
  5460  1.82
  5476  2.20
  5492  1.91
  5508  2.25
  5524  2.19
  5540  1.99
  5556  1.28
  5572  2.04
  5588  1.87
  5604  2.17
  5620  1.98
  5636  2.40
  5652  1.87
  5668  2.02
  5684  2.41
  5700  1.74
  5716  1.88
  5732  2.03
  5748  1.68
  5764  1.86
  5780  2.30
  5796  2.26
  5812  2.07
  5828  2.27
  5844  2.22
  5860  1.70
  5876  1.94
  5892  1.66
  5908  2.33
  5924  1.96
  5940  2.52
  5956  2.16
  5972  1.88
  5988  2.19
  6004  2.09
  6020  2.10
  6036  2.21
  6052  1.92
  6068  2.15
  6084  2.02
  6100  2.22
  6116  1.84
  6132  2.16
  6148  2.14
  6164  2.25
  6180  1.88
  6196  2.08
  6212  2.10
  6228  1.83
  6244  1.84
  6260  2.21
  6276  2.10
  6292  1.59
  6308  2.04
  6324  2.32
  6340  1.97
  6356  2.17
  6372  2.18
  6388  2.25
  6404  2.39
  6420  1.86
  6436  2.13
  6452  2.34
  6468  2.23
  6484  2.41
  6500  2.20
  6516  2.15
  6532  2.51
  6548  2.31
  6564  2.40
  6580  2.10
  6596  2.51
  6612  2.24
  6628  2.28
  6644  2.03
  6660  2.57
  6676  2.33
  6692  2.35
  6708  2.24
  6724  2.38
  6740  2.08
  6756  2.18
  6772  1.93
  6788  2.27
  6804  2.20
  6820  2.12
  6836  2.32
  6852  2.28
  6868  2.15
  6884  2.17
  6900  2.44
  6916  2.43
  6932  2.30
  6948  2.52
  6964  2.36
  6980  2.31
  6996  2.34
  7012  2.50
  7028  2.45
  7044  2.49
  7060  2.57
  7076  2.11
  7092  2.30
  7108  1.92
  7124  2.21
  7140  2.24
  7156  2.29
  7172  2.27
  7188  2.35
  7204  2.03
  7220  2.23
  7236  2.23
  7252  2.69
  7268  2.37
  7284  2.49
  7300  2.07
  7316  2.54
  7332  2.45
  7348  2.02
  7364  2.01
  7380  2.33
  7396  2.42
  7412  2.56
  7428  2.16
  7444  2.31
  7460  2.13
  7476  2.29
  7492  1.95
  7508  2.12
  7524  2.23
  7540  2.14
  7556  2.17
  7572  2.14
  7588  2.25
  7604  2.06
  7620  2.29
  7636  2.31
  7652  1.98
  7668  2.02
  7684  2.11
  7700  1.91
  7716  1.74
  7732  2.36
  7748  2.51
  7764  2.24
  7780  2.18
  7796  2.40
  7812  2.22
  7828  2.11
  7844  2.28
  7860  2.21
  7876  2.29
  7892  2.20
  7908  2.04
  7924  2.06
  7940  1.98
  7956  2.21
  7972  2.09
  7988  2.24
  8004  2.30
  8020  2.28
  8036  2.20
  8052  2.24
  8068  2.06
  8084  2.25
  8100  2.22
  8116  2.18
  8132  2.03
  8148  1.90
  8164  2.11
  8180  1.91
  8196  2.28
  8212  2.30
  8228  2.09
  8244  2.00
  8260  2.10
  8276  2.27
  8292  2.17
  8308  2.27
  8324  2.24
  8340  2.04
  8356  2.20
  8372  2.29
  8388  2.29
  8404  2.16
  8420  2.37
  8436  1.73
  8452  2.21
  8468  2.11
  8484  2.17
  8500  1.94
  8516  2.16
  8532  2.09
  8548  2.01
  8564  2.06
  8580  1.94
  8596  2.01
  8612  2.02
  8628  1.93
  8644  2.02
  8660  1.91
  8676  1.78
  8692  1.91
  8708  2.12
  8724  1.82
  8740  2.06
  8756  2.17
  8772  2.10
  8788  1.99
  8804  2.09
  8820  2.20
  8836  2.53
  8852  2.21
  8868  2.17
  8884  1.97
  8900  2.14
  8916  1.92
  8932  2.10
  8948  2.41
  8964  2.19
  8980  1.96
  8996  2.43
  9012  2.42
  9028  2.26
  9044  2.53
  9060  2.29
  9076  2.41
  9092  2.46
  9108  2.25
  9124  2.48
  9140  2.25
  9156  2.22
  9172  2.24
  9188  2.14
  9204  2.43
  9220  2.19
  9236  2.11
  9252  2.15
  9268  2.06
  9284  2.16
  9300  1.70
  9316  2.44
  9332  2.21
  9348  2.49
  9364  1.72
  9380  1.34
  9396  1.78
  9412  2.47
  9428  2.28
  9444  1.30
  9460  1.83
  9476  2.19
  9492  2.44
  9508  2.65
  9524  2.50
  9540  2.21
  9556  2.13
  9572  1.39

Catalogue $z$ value 0.21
